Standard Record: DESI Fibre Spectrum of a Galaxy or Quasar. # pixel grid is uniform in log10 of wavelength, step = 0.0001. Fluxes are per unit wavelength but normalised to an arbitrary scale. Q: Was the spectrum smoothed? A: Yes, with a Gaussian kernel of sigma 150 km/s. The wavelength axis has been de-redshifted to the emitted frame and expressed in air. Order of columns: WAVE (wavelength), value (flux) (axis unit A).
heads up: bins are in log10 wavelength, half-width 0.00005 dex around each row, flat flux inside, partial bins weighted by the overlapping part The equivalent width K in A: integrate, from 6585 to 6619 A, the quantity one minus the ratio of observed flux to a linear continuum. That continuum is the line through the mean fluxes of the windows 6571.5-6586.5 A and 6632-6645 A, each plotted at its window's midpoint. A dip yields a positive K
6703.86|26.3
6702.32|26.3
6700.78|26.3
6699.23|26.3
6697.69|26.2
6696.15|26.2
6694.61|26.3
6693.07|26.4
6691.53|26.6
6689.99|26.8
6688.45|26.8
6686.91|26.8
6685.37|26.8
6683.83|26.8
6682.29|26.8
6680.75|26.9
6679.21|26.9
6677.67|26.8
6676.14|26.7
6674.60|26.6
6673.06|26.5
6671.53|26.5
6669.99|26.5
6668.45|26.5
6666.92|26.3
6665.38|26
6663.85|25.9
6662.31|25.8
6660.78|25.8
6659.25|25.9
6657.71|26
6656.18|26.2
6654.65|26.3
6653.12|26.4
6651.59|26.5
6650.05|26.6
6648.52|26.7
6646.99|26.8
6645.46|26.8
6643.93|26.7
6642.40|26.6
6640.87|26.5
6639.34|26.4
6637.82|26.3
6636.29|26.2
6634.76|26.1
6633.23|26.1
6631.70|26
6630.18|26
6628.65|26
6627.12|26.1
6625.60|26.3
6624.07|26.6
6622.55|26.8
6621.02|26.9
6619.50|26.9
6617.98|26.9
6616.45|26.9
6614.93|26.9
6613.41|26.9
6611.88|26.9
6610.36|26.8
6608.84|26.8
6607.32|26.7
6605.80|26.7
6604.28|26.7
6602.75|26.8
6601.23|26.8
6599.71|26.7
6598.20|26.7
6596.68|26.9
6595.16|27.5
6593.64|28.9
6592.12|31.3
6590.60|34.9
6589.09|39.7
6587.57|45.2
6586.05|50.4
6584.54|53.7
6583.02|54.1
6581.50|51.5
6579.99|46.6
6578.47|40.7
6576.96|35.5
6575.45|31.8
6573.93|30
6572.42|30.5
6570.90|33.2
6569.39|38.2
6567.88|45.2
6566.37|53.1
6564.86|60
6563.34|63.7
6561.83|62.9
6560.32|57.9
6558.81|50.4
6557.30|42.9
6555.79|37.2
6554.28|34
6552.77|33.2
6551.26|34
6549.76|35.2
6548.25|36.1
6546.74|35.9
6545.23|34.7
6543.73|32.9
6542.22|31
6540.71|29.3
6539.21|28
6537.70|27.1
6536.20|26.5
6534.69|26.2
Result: 5.7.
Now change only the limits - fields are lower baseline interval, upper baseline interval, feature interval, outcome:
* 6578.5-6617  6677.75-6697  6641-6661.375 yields 2.1 A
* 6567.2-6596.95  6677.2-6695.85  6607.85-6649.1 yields 8.5 A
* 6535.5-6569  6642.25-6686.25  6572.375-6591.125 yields -2.9 A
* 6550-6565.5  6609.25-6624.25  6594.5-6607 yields 2.1 A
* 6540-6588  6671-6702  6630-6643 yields 2.6 A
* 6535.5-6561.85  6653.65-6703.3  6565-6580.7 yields -2.1 A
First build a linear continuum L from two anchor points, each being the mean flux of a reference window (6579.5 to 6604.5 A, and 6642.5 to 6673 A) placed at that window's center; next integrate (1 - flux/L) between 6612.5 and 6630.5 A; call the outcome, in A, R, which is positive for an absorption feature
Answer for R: 3.08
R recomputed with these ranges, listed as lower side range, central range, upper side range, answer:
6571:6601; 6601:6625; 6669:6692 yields 5.2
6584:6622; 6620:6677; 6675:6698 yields 4.1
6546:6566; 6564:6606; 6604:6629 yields -1.3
